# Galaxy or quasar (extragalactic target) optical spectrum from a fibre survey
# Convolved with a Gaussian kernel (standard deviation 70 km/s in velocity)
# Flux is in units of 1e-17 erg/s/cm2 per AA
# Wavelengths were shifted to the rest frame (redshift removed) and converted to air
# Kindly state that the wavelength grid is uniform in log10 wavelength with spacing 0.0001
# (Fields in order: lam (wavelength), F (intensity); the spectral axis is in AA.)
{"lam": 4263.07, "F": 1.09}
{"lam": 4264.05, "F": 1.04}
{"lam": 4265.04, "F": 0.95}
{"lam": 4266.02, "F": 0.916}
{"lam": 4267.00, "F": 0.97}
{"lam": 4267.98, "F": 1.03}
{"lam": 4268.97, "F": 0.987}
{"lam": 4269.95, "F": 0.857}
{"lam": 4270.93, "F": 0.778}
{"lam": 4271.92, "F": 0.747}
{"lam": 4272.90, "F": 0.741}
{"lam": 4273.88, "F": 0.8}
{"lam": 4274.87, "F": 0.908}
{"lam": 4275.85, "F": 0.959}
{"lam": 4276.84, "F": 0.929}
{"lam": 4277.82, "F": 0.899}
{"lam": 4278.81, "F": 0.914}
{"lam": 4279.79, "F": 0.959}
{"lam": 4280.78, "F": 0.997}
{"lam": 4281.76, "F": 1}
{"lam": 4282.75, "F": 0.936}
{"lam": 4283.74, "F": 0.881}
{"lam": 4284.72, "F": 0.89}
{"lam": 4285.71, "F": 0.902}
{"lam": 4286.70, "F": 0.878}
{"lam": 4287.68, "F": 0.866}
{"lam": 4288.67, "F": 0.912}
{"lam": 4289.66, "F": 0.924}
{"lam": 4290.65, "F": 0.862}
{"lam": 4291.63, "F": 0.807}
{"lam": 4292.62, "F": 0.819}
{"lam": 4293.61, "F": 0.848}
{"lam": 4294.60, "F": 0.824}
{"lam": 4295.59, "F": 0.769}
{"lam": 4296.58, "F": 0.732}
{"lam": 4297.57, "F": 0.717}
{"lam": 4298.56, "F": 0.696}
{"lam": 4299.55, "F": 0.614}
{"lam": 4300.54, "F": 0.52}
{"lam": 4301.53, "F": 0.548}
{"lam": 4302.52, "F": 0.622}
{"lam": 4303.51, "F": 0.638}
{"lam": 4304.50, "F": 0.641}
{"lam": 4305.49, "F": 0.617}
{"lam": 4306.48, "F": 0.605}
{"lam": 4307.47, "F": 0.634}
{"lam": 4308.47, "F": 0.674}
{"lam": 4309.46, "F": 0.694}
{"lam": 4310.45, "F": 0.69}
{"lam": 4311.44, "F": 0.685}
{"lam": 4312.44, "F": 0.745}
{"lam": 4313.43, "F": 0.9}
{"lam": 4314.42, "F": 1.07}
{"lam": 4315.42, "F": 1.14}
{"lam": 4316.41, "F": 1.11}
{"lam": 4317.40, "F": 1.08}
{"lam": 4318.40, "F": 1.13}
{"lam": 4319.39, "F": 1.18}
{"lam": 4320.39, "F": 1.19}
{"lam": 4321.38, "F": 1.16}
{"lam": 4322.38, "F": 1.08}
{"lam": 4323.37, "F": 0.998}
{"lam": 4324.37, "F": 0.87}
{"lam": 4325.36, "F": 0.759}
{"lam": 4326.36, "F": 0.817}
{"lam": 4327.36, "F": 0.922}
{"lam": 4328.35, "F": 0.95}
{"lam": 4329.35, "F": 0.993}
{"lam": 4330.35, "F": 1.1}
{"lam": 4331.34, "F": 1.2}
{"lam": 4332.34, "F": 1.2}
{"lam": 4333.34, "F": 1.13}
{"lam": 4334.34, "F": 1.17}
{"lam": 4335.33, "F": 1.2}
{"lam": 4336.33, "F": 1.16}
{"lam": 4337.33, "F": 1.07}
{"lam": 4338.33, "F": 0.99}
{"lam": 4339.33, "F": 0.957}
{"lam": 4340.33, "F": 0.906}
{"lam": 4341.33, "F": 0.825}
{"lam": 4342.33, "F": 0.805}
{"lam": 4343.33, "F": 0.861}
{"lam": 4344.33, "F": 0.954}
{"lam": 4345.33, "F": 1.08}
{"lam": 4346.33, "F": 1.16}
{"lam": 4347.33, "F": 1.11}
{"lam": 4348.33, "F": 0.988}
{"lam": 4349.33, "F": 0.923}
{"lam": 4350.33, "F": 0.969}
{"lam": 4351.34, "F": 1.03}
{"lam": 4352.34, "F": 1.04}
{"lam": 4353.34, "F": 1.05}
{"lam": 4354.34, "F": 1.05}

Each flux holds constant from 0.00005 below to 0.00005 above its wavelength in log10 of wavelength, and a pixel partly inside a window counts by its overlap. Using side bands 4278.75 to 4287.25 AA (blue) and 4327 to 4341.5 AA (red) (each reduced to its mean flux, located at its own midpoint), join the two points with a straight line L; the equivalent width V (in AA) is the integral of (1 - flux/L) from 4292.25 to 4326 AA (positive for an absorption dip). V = 5.9 AA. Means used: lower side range 0.929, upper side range 1.06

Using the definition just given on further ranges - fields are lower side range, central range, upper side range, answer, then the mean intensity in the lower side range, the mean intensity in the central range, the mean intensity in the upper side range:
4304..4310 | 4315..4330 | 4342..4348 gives -4.6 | 0.645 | 1.03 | 1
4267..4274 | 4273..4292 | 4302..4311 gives -2.8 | 0.86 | 0.904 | 0.647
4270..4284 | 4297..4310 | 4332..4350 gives 4.3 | 0.888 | 0.633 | 1.03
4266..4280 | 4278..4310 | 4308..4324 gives 5.1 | 0.891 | 0.78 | 0.97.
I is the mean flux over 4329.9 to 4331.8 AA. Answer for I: 1.15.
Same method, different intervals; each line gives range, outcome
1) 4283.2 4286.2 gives 0.891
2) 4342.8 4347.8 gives 1.03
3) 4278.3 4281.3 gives 0.957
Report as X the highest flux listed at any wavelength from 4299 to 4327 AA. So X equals 1.19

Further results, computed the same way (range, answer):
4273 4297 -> 1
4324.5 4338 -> 1.2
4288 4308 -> 0.924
